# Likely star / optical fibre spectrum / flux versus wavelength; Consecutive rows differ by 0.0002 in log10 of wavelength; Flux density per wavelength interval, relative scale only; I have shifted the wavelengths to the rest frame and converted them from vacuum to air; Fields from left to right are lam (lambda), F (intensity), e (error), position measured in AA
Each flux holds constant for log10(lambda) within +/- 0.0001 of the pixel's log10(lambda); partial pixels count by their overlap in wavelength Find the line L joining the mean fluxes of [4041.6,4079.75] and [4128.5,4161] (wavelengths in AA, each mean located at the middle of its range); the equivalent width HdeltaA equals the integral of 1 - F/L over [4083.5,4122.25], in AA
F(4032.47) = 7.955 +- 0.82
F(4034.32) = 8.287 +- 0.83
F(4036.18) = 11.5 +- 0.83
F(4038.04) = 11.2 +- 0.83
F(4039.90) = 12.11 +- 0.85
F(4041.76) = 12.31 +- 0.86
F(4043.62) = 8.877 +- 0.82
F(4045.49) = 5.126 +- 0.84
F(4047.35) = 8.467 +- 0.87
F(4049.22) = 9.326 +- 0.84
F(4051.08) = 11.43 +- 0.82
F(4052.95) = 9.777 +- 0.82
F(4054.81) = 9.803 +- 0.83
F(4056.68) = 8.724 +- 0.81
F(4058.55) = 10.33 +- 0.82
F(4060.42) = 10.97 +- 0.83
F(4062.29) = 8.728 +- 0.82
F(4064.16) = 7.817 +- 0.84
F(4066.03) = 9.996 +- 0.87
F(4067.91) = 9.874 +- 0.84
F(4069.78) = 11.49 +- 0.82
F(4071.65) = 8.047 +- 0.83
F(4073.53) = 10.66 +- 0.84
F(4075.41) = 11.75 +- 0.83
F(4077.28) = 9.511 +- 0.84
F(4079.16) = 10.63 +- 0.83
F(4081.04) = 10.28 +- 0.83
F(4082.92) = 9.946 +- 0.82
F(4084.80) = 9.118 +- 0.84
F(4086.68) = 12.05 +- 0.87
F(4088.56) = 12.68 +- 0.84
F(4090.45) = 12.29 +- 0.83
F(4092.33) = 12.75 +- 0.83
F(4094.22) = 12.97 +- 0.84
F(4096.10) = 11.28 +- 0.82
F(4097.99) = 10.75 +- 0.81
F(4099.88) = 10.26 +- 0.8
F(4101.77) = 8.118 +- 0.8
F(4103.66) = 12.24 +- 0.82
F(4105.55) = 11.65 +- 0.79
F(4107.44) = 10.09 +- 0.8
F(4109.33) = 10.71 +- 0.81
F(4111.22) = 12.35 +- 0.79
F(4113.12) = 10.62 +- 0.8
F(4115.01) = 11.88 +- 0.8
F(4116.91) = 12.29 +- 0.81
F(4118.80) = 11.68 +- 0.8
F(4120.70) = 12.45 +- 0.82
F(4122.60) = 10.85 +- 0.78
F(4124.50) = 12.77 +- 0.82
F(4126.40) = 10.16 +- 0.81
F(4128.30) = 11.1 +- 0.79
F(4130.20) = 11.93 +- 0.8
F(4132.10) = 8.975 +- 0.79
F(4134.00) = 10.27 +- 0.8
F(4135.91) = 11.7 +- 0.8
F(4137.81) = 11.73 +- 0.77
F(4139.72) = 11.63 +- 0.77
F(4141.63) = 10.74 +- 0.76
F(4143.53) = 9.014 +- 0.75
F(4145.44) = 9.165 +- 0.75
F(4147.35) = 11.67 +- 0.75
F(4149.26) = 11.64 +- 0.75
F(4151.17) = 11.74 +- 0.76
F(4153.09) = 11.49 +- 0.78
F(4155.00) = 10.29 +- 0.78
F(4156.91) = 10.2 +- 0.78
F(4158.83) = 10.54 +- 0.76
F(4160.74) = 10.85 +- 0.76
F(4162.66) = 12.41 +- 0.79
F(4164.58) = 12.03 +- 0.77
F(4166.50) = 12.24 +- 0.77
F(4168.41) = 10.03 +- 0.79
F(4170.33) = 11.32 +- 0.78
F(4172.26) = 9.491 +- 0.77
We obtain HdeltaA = -4.42 AA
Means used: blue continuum 9.64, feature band 11.4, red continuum 10.8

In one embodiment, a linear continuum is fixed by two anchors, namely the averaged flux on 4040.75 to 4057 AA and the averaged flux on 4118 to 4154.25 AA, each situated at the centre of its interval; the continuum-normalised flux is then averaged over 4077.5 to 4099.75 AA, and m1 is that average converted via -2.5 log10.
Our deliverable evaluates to -0.11 mag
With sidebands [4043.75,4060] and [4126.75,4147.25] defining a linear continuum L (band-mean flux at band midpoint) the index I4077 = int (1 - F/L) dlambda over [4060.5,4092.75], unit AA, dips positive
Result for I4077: -2.7 AA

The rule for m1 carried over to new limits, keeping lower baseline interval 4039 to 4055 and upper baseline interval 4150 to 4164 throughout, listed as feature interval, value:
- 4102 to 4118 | -0.08 mag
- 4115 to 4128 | -0.10 mag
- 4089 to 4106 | -0.11 mag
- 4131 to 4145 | 0.03 mag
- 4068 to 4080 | -0.03 mag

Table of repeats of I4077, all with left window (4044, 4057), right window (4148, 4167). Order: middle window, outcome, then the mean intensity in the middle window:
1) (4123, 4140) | -0.6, 11.1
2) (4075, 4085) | -0.6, 10.2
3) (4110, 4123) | -1.7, 11.7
